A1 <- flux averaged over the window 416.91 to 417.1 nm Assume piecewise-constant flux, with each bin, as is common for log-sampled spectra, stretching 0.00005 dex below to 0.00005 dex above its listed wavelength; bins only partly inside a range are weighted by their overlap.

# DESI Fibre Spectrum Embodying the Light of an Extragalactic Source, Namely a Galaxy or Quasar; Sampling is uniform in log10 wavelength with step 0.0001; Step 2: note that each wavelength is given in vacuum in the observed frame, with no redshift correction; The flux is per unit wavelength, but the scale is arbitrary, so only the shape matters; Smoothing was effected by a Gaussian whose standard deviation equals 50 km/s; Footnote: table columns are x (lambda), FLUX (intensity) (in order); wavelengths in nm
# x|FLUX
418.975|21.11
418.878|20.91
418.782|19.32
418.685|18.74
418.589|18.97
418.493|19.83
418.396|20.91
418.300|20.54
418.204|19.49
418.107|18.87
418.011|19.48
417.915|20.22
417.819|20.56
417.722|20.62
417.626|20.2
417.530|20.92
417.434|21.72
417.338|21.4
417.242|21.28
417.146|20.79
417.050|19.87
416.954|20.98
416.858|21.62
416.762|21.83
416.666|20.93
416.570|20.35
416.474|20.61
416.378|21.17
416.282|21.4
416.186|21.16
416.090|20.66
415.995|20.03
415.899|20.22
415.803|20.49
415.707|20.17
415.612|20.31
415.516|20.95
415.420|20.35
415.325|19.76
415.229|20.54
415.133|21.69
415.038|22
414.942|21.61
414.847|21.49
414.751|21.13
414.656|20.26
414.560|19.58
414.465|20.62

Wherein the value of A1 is 20.4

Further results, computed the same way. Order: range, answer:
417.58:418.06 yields 20.2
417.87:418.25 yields 19.5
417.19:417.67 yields 21.1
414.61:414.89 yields 21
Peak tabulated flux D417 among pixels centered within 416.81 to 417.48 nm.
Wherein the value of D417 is 21.72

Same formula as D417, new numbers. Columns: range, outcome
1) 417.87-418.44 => 20.91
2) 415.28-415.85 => 20.95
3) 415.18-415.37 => 20.54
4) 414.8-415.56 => 22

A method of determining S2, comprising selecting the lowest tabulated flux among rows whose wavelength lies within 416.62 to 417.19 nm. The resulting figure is 19.87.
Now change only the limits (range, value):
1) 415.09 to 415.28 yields 20.54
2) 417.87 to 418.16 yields 18.87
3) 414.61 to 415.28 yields 20.26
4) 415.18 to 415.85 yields 19.76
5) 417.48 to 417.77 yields 20.2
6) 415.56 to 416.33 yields 20.03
